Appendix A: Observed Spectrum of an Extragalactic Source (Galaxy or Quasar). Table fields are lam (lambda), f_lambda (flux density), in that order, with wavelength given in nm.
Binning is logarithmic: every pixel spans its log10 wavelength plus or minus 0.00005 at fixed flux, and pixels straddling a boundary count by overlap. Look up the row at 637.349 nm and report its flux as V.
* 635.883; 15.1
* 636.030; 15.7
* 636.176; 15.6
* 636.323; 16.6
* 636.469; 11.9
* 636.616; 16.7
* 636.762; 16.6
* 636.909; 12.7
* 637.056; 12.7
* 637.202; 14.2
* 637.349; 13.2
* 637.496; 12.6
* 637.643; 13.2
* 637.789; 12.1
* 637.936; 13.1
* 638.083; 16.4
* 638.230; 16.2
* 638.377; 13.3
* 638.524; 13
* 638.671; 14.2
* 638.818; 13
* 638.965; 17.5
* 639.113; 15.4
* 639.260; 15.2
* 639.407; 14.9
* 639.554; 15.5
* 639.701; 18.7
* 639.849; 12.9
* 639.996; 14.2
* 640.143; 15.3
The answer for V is 13.2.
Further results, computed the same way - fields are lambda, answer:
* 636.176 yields 15.6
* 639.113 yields 15.4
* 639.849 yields 12.9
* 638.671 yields 14.2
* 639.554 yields 15.5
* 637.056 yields 12.7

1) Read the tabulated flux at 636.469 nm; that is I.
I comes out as 11.9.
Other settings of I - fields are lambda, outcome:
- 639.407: 14.9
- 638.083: 16.4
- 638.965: 17.5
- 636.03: 15.7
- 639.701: 18.7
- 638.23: 16.2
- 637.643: 13.2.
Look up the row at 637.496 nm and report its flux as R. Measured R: 12.6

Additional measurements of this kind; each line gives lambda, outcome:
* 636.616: 16.7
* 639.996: 14.2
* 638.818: 13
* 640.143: 15.3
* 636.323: 16.6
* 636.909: 12.7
